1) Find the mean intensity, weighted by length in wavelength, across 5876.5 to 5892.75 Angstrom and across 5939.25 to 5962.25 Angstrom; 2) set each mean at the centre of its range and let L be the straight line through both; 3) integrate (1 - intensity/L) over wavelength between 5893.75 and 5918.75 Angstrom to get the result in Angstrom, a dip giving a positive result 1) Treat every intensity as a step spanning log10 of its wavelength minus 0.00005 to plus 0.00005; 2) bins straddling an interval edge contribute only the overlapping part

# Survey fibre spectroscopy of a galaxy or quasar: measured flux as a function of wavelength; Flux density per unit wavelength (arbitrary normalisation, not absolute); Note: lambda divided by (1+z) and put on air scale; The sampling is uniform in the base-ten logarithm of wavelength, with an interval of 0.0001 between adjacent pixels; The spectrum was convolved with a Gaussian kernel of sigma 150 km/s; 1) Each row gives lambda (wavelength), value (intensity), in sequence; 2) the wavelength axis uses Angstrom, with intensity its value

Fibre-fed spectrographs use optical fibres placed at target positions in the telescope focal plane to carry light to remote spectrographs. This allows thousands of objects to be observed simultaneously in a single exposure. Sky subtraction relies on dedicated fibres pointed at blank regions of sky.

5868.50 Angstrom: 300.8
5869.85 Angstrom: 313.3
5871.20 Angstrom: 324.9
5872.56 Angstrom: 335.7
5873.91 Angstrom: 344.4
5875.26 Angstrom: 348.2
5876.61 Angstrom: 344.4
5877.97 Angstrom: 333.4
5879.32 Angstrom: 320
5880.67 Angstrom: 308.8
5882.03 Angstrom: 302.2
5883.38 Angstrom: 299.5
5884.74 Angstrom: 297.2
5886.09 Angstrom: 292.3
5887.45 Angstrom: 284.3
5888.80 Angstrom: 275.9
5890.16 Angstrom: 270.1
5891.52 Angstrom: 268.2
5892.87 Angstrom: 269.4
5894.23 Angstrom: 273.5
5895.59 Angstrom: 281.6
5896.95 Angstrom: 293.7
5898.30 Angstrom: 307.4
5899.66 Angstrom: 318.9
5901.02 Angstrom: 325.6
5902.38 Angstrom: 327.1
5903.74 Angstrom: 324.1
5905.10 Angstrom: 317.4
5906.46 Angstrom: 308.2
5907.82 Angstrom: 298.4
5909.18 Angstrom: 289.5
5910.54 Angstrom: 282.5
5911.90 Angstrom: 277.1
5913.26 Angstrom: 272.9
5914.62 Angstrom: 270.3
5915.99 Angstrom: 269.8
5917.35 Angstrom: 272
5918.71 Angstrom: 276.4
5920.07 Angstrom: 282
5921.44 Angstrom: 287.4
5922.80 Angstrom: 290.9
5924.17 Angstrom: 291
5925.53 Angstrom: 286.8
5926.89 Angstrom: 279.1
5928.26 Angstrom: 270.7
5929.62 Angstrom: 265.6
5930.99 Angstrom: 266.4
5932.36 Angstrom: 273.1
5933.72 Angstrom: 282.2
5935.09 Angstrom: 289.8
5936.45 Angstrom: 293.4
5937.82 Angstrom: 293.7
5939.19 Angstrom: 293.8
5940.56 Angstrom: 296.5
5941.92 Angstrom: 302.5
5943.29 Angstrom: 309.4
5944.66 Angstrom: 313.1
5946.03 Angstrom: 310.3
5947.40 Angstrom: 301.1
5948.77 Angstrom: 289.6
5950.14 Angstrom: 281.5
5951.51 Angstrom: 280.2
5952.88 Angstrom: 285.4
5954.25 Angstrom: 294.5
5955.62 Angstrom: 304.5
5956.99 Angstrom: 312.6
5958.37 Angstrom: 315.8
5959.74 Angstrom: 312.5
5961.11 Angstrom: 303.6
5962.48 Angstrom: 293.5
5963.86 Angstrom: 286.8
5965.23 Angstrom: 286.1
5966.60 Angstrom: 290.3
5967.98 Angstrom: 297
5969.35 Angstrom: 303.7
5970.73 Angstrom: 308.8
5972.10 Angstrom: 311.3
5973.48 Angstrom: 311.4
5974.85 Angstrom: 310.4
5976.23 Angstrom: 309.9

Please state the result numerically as 0.3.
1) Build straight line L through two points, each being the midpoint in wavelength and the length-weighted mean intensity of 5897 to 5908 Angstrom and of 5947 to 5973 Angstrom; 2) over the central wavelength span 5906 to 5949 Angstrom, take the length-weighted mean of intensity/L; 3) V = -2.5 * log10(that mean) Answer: 0.08 mag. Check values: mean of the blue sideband 315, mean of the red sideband 298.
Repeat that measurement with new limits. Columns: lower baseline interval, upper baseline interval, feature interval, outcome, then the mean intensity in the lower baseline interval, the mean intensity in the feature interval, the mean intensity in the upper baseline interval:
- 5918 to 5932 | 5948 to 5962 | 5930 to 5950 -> -0.02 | 279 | 293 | 298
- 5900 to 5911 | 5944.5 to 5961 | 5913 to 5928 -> 0.10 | 310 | 280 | 300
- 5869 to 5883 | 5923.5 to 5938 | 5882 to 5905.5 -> 0.06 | 327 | 296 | 281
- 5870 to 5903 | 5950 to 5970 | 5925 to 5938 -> 0.08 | 306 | 280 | 297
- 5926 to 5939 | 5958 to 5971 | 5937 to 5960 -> -0.04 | 280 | 299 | 299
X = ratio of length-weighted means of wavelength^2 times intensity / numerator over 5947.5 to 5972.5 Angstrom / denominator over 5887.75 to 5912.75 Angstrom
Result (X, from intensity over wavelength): 1.03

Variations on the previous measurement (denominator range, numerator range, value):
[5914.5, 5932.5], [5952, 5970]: 1.09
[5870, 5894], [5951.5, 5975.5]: 1.01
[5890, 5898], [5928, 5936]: 1.00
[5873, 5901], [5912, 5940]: 0.94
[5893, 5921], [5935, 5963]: 1.04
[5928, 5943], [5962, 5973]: 1.05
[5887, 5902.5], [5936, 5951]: 1.05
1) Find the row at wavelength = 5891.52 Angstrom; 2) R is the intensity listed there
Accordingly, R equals 268.2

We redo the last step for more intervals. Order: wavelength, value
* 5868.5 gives 300.8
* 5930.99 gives 266.4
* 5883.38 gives 299.5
